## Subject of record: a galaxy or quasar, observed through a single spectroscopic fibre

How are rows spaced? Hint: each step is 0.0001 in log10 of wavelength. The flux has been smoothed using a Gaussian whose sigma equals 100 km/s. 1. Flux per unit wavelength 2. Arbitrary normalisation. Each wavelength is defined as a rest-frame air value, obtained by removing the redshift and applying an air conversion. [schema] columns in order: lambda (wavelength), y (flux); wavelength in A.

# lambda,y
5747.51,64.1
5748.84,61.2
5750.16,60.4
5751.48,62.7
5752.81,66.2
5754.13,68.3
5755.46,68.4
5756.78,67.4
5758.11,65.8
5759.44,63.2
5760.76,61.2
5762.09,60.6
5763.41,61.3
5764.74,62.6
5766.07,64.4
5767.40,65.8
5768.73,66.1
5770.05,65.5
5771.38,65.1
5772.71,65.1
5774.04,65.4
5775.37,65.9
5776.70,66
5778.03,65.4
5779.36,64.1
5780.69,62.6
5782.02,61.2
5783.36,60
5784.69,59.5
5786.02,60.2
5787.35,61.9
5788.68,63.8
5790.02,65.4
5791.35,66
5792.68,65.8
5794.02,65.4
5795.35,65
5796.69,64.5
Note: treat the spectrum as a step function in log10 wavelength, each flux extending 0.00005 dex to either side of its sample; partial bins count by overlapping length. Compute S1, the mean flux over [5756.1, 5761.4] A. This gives 64.5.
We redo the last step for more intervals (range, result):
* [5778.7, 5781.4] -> 63.4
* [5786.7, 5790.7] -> 63.7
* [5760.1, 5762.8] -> 61.1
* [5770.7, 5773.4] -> 65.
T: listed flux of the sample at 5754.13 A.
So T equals 68.3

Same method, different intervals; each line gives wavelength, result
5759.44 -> 63.2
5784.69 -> 59.5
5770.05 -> 65.5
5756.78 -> 67.4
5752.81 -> 66.2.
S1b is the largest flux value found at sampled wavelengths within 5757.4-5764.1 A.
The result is 65.8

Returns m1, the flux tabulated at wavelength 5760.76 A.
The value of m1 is 61.2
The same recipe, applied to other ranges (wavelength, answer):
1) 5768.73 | 66.1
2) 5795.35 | 65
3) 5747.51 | 64.1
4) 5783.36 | 60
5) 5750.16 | 60.4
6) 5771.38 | 65.1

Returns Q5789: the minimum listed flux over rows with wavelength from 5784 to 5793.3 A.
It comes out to 59.5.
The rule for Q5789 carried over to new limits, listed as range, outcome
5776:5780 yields 64.1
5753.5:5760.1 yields 63.2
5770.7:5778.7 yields 65.1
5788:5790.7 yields 63.8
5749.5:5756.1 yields 60.4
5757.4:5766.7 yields 60.6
